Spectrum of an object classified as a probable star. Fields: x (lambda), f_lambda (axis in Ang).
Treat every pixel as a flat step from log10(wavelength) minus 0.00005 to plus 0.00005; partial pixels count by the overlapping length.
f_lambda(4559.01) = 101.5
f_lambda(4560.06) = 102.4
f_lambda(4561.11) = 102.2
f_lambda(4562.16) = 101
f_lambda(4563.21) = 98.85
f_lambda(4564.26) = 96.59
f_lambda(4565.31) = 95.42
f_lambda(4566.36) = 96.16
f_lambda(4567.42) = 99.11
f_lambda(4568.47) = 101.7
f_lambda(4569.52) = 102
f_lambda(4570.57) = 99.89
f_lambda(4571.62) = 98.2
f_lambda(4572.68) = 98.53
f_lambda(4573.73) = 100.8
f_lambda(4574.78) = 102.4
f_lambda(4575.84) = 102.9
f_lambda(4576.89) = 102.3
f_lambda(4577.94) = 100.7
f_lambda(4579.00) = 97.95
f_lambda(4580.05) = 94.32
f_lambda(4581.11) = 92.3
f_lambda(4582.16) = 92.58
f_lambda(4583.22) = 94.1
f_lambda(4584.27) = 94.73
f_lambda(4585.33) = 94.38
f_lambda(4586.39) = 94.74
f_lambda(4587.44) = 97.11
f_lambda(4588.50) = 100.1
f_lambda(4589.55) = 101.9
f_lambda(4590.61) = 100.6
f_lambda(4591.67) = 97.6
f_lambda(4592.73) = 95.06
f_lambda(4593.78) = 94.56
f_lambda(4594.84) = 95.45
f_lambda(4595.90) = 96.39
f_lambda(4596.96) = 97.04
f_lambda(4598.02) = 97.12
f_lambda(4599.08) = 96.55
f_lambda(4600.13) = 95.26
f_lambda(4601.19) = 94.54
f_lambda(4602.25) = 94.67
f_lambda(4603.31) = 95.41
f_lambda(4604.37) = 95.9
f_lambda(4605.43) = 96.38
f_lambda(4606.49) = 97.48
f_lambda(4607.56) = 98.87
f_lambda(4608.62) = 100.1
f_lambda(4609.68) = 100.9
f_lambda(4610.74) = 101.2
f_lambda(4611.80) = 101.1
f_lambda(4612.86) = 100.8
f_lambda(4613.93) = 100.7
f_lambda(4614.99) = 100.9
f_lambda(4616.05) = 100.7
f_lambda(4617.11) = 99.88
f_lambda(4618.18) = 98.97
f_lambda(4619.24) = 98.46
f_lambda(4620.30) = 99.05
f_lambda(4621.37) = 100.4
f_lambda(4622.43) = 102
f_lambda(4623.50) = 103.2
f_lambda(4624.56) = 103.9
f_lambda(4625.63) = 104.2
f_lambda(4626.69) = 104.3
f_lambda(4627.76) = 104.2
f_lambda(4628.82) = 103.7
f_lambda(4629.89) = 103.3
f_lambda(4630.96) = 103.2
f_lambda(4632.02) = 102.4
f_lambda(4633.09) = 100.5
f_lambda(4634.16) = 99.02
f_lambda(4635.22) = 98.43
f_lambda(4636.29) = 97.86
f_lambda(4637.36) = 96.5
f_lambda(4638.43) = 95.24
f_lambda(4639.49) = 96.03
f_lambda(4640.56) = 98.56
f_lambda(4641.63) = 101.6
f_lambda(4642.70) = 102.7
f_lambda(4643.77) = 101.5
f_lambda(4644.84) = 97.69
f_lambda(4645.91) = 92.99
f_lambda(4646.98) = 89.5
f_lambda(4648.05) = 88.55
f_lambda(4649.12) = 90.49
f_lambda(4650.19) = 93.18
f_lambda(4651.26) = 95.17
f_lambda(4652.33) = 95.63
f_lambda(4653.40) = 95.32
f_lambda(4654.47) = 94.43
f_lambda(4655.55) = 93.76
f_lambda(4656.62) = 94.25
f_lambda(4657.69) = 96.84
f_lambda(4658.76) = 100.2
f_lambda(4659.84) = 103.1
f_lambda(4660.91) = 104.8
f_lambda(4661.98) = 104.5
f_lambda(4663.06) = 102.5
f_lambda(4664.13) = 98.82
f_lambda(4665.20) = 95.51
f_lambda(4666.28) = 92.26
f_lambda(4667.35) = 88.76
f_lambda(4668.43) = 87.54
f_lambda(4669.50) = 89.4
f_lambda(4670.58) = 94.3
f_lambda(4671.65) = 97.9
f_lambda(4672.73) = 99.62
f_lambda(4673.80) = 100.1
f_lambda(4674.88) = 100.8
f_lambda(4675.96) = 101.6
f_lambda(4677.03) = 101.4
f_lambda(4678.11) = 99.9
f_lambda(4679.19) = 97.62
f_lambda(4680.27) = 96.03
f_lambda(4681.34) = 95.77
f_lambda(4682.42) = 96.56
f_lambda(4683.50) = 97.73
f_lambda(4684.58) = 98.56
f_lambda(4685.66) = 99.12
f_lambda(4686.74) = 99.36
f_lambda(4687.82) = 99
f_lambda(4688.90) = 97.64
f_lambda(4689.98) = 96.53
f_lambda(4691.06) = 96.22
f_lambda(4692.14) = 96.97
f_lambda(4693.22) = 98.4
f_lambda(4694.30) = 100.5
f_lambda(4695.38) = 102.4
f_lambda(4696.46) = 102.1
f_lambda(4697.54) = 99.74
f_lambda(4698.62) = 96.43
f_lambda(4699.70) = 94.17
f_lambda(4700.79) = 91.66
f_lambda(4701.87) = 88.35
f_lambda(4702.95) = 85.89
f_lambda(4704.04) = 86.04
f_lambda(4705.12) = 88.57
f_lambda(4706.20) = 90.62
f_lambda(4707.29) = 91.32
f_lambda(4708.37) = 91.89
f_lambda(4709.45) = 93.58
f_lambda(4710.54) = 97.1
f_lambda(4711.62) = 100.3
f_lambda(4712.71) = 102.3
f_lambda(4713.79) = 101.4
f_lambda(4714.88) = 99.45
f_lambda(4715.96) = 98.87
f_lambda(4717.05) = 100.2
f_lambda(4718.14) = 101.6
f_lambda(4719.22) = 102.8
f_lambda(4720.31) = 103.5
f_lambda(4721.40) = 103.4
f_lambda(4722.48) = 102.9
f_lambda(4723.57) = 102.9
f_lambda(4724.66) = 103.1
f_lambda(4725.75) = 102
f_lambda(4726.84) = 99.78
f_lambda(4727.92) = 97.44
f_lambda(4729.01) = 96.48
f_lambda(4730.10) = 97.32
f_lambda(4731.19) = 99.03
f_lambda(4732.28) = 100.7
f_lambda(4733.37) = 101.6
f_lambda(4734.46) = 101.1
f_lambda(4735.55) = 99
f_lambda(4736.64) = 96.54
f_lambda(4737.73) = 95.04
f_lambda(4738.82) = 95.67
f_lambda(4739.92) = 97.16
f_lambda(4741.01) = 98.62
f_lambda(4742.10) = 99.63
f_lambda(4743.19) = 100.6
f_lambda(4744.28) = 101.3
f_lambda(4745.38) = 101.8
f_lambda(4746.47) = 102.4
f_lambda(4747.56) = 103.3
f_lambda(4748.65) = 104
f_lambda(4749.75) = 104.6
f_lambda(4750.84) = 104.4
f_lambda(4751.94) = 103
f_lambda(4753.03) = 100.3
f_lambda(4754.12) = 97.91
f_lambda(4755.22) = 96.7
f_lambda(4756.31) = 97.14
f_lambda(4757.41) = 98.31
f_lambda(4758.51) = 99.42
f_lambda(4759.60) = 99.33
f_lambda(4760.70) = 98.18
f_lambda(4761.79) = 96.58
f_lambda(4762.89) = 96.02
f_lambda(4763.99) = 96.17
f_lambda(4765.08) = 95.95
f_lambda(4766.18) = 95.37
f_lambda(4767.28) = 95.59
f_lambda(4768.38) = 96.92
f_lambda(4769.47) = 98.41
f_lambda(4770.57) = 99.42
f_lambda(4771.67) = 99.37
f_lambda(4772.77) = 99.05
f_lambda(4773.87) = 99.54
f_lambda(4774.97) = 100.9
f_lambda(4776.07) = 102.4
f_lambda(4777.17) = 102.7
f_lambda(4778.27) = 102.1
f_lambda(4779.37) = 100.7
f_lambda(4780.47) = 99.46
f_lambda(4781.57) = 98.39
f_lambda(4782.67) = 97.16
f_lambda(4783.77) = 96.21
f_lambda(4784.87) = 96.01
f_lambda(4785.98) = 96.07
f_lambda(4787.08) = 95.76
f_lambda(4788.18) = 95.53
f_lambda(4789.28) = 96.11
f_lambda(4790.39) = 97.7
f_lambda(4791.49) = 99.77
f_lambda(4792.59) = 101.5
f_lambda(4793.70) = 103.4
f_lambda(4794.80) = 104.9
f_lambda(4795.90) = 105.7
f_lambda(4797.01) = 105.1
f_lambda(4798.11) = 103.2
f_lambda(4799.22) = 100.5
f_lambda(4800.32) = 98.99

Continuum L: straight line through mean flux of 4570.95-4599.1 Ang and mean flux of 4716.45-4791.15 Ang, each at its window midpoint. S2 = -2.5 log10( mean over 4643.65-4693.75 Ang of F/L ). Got 0.02 mag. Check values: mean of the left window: 97.4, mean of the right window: 99.3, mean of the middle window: 96.7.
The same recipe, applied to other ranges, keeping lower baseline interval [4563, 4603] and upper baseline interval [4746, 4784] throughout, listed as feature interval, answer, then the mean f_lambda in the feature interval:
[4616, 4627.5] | -0.04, 101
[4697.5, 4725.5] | 0.02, 96.8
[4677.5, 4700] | 0.00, 98.2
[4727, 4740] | 0.01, 98.2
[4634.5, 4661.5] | 0.02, 96.6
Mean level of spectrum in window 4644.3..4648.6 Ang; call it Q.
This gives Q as 92.2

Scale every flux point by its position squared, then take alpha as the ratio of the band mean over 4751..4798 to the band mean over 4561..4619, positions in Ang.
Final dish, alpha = 1.1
